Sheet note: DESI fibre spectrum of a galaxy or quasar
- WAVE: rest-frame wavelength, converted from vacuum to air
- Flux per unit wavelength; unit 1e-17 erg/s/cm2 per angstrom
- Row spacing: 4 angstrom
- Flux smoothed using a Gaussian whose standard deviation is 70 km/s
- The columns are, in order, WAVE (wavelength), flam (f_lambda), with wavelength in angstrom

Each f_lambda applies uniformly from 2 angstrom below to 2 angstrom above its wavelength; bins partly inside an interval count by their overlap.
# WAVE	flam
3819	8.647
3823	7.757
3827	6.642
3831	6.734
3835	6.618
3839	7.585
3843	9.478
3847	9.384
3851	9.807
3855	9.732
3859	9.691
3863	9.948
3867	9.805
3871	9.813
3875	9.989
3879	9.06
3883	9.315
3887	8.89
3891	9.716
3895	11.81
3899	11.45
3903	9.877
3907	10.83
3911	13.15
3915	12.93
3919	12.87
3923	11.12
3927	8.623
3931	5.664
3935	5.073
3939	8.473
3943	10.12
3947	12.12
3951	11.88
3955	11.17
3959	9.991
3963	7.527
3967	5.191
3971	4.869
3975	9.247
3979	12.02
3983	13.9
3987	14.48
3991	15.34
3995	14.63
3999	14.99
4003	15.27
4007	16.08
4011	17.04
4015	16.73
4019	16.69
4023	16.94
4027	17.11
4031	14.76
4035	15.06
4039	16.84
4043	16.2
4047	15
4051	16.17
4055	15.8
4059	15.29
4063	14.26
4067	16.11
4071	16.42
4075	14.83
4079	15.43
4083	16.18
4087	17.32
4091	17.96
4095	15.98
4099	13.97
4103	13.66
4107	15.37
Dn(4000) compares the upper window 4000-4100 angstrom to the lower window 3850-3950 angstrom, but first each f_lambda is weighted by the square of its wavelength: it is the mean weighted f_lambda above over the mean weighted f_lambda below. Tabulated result 1.72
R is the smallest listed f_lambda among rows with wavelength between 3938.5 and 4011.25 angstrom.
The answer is 4.869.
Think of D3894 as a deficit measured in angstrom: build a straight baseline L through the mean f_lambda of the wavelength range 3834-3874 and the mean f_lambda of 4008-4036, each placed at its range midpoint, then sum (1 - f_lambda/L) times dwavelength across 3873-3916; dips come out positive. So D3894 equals 1.7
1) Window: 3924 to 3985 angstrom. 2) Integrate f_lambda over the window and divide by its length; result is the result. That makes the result 9.09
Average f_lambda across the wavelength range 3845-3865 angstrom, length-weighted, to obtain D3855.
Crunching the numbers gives 9.71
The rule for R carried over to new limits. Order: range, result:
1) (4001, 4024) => 15.27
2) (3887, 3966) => 5.073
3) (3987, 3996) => 14.48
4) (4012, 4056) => 14.76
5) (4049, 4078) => 14.26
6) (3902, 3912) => 9.877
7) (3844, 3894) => 8.89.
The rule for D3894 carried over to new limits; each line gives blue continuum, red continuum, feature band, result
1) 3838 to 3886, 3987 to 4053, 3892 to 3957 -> 8.15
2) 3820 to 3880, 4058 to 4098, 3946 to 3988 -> 8.08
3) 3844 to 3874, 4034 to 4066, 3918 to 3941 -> 6.60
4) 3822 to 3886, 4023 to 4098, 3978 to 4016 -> -3.62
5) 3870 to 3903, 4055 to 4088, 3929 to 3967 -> 9.60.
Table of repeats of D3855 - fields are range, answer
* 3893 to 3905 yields 11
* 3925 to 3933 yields 7.14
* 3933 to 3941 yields 6.77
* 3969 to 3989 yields 10.9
